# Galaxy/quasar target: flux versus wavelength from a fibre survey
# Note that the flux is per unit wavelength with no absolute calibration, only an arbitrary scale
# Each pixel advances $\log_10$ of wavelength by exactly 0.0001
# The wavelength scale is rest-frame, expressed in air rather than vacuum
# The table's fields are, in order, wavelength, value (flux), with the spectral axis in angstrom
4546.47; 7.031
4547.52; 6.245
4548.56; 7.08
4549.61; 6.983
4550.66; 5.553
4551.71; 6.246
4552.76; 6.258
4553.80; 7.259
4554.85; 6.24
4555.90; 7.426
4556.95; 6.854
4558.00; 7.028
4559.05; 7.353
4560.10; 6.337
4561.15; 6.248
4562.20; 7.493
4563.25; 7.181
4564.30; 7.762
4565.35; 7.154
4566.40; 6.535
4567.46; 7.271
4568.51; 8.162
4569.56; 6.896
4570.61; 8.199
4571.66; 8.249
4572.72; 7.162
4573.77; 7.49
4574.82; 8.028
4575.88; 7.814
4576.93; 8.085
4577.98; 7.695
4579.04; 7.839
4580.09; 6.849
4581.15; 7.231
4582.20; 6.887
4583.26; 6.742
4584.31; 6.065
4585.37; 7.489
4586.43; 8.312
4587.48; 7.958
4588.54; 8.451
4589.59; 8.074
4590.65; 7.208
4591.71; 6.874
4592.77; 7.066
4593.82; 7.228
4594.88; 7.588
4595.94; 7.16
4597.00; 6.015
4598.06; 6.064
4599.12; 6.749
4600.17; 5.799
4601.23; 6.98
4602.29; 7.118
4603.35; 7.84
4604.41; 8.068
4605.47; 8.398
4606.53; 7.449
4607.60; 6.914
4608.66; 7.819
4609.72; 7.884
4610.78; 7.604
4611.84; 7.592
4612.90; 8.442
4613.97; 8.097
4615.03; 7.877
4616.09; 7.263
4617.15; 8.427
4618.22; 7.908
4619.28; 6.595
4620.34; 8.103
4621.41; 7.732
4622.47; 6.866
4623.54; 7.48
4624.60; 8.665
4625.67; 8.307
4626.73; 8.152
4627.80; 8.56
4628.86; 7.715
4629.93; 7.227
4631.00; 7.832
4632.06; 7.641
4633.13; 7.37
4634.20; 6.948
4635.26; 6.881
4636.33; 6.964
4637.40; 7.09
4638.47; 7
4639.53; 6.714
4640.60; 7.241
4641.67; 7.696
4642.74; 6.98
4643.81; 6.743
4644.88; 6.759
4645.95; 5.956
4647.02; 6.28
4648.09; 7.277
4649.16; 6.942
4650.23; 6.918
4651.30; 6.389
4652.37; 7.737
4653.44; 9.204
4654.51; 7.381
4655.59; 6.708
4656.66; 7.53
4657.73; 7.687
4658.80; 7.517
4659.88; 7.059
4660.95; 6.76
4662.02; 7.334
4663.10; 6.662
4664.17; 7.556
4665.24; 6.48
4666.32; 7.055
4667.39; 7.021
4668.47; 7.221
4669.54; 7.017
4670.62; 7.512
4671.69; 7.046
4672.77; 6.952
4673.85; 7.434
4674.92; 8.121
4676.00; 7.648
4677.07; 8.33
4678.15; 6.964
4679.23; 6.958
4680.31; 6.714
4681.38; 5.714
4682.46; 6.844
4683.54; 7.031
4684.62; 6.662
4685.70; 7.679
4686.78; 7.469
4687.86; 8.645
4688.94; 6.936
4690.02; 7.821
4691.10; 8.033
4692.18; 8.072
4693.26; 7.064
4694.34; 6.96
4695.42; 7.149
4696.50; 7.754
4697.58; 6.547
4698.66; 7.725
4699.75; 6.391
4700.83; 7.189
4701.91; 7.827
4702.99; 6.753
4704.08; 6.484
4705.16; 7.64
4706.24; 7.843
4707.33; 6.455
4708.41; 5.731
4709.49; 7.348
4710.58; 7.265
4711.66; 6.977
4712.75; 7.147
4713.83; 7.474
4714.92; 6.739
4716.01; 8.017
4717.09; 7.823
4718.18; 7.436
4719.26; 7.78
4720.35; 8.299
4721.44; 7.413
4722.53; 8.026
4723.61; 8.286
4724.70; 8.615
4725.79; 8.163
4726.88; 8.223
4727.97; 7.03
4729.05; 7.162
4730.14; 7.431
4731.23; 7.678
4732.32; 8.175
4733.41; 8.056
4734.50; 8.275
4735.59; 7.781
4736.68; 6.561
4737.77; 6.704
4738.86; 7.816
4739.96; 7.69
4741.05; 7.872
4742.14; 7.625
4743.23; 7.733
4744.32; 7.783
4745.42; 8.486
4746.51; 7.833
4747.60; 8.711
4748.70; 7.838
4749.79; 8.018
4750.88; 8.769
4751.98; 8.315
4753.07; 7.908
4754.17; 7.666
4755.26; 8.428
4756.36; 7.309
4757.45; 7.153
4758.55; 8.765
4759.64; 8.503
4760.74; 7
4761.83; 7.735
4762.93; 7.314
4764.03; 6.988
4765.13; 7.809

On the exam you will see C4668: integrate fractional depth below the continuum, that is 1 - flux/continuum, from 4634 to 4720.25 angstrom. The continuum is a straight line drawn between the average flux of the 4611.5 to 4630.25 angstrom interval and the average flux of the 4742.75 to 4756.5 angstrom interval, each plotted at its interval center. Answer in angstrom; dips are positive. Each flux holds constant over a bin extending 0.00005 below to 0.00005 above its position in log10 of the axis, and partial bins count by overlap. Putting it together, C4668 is 8.2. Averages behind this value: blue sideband 7.84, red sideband 8.08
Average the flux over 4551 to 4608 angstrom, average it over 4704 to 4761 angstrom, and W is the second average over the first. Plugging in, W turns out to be 1.1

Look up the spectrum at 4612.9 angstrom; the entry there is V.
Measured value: 8.442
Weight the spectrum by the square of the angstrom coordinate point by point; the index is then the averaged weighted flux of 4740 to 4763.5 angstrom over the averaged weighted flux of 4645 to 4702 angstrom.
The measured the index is 1.14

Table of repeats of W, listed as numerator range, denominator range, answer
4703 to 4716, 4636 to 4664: 0.99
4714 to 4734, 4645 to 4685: 1.09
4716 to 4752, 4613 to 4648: 1.06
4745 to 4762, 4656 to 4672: 1.12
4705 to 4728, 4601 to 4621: 0.98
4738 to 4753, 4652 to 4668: 1.10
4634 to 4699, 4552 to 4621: 0.98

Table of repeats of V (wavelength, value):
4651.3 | 6.389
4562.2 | 7.493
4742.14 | 7.625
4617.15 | 8.427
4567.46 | 7.271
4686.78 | 7.469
